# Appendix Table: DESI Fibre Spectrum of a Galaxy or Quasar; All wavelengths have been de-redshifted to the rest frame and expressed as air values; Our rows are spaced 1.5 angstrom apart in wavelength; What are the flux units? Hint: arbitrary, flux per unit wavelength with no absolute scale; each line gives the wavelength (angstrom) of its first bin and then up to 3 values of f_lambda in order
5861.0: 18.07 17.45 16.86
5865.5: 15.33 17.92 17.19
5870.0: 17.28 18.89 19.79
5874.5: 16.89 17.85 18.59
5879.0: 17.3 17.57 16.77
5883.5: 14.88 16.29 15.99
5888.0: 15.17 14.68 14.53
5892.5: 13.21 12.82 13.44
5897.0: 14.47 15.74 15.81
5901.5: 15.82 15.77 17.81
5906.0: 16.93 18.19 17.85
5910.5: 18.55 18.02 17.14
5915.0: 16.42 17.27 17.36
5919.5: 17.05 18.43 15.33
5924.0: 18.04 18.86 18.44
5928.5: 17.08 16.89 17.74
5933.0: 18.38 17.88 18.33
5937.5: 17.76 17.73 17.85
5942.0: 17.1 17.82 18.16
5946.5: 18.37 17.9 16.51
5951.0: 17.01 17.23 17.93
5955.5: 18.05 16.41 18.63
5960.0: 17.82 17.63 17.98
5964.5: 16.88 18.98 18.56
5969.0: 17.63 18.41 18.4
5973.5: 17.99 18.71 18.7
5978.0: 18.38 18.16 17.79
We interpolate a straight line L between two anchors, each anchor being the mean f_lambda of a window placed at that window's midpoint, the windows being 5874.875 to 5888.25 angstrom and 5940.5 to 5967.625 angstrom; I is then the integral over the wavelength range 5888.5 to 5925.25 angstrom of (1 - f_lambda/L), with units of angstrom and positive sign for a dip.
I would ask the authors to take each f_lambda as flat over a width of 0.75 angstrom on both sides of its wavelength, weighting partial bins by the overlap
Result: 1.7 angstrom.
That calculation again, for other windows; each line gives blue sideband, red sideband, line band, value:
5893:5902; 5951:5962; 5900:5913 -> -1.9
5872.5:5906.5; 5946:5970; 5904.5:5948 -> -2.0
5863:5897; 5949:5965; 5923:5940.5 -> -0.8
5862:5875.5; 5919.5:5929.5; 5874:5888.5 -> 0.7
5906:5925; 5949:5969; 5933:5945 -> -0.2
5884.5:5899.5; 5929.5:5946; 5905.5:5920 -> -1.3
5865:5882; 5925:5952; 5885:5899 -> 2.5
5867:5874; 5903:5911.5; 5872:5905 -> 3.6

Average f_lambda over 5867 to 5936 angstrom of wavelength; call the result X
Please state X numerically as 16.8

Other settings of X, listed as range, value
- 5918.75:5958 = 17.6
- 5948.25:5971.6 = 17.7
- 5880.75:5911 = 15.7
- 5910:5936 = 17.6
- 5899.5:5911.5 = 17.1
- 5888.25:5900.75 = 14.4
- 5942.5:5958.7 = 17.6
